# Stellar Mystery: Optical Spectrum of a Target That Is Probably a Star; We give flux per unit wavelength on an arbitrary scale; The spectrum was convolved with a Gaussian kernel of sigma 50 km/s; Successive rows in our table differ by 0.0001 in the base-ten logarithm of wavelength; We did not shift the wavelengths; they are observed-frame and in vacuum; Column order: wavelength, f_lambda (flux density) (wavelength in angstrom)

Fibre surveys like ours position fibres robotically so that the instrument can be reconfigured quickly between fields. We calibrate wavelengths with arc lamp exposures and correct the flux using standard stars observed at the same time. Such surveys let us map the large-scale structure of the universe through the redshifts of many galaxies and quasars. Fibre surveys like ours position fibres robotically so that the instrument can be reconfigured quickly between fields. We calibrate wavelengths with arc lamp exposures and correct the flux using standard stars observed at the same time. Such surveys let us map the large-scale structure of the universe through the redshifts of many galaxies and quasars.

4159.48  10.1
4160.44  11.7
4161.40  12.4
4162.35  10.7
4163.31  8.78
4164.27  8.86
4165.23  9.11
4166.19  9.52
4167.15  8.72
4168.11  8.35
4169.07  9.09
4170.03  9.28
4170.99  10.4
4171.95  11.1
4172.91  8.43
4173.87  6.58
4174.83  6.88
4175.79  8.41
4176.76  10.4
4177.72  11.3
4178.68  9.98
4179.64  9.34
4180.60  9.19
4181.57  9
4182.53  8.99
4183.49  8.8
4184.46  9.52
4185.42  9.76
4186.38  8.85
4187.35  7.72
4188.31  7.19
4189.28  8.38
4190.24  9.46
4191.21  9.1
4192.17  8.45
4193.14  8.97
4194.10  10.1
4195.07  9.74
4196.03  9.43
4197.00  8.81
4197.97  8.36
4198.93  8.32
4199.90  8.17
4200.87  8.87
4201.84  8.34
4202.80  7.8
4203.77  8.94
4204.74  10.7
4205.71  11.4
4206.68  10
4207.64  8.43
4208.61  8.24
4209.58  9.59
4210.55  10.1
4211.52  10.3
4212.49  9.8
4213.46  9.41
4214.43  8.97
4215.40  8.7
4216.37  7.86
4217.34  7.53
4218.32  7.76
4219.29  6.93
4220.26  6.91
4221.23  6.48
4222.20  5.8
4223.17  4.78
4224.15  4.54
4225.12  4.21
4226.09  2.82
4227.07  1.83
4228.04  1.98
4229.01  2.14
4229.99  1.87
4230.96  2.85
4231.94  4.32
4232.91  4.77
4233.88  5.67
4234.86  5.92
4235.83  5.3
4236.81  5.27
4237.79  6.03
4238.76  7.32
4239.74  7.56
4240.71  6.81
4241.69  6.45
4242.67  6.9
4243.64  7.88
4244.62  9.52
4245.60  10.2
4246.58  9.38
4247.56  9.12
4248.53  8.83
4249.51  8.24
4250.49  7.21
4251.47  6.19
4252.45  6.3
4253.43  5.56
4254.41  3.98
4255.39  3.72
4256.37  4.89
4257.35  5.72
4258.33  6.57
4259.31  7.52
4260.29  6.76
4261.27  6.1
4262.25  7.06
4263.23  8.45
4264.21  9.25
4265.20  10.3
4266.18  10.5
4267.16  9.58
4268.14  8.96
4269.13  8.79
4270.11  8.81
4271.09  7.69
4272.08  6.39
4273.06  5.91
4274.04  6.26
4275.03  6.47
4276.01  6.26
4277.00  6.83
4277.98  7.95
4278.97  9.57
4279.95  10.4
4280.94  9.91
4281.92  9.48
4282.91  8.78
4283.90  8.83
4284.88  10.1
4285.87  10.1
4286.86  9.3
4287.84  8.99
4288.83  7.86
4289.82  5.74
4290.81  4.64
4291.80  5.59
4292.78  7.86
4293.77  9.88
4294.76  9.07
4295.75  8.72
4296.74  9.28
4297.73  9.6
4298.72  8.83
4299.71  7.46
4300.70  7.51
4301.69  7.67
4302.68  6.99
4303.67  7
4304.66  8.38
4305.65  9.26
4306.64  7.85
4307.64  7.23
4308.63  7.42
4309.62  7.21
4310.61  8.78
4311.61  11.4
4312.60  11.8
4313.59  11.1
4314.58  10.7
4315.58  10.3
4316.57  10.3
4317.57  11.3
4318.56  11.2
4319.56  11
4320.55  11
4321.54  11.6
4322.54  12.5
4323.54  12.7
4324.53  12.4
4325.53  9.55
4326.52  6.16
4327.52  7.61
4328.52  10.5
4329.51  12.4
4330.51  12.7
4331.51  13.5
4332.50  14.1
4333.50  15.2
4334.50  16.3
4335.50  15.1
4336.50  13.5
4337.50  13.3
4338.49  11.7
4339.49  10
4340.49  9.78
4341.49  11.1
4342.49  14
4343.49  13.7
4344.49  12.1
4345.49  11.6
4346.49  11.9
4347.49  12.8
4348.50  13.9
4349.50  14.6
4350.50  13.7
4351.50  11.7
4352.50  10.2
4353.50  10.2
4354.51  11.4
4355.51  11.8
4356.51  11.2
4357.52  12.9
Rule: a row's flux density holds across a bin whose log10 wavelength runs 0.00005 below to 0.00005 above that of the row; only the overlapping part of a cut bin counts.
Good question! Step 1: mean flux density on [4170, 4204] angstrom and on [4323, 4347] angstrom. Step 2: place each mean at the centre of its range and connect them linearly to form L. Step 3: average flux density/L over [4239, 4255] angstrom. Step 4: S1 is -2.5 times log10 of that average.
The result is 0.34 mag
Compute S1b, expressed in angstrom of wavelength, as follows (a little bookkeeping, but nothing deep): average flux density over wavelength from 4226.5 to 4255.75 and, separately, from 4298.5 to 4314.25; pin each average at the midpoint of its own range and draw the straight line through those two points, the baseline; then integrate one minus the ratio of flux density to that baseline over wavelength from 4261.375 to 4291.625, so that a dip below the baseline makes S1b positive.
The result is -3.80 angstrom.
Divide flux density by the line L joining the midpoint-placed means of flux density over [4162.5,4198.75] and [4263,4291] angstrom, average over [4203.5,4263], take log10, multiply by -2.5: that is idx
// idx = 0.270 mag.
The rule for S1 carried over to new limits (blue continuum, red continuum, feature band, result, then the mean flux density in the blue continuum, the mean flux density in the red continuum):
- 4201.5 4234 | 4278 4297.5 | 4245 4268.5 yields 0.04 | 6.82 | 8.63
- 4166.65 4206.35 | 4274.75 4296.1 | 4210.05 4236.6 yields 0.43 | 9.04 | 8.3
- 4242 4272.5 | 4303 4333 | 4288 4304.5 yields 0.20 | 7.62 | 10.3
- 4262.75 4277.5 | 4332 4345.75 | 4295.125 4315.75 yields 0.21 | 8.03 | 13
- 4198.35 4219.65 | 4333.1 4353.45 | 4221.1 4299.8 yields 0.43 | 8.92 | 12.7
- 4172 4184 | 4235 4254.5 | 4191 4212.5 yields -0.10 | 9.02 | 7.24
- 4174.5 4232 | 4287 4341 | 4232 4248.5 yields 0.21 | 7.9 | 9.99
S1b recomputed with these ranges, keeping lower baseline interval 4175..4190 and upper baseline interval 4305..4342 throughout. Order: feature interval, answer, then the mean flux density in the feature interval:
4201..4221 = 1.3 angstrom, 8.85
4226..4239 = 7.5 angstrom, 4.13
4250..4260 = 4.3 angstrom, 5.78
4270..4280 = 2.9 angstrom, 7.33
